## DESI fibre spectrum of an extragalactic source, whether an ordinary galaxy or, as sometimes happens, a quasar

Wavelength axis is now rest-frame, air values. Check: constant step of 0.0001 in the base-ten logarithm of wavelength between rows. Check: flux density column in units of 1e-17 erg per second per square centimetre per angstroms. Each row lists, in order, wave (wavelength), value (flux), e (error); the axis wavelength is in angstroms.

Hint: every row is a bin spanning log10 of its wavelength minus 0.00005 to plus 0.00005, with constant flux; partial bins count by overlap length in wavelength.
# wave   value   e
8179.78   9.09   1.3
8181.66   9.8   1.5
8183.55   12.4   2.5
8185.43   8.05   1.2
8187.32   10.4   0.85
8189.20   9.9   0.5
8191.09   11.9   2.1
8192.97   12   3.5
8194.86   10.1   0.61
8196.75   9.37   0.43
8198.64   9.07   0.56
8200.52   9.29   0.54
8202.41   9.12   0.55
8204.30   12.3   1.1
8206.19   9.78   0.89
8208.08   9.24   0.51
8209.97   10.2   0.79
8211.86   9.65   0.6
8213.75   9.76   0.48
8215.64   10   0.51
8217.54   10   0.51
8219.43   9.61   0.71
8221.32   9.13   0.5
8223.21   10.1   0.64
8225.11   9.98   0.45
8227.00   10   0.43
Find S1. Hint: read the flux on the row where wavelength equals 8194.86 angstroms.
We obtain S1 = 10.1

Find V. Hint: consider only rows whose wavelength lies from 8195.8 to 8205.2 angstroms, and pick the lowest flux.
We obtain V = 9.07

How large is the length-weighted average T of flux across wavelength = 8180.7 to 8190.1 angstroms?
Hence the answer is 10.1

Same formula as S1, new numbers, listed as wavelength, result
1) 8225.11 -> 9.98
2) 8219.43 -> 9.61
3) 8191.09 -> 11.9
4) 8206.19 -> 9.78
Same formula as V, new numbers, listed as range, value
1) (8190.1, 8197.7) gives 9.37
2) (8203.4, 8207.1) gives 9.78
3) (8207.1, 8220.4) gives 9.24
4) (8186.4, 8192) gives 9.9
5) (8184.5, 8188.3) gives 8.05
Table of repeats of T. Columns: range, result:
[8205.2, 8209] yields 9.54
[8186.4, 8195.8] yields 10.9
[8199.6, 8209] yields 9.95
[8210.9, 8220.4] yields 9.8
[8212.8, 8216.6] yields 9.87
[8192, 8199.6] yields 10.1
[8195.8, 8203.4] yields 9.23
